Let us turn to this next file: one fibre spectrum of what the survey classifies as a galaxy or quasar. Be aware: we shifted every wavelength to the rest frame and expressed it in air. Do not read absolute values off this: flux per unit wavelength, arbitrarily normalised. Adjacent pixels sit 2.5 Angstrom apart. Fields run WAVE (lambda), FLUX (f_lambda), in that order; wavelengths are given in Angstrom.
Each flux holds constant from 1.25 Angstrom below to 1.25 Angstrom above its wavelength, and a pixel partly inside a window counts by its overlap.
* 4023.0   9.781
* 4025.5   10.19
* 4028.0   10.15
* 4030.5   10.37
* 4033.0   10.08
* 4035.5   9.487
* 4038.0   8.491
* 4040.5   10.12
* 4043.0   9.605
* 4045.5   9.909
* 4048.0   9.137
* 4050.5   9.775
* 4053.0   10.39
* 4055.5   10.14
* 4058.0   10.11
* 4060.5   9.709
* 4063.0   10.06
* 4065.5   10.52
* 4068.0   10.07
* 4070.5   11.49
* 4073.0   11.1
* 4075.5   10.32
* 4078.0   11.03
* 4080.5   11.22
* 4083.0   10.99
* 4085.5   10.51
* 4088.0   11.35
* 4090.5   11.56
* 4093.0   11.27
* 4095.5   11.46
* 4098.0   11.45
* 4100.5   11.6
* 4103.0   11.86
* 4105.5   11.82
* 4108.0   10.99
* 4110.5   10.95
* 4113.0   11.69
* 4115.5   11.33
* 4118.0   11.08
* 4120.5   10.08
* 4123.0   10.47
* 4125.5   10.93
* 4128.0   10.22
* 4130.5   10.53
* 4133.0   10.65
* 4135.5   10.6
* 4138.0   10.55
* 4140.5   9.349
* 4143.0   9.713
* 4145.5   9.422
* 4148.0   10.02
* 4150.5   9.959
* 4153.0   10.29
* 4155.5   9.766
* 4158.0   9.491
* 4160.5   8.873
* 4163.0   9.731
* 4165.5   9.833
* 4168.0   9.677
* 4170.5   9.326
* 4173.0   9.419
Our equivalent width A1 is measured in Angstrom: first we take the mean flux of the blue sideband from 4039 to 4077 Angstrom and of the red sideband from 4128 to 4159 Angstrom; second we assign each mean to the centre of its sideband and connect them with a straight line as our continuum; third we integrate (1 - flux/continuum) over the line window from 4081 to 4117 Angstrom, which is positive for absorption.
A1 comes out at -4.4 Angstrom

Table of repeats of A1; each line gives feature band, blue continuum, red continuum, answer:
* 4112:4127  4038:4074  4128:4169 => -1.41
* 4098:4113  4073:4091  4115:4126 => -0.88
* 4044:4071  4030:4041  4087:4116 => 0.44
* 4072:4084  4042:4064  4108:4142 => -0.93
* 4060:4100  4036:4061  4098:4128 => -1.90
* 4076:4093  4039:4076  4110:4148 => -1.34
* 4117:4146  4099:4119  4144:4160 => 0.67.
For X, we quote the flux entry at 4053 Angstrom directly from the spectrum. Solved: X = 10.39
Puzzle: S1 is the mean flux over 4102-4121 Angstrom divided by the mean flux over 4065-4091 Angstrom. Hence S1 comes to 1.0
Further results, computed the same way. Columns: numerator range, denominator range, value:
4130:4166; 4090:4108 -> 0.86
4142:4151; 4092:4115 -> 0.85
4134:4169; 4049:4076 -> 0.95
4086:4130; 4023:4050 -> 1.14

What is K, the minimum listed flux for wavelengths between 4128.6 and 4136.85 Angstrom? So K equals 10.53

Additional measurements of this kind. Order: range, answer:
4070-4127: 10.08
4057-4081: 9.709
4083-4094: 10.51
